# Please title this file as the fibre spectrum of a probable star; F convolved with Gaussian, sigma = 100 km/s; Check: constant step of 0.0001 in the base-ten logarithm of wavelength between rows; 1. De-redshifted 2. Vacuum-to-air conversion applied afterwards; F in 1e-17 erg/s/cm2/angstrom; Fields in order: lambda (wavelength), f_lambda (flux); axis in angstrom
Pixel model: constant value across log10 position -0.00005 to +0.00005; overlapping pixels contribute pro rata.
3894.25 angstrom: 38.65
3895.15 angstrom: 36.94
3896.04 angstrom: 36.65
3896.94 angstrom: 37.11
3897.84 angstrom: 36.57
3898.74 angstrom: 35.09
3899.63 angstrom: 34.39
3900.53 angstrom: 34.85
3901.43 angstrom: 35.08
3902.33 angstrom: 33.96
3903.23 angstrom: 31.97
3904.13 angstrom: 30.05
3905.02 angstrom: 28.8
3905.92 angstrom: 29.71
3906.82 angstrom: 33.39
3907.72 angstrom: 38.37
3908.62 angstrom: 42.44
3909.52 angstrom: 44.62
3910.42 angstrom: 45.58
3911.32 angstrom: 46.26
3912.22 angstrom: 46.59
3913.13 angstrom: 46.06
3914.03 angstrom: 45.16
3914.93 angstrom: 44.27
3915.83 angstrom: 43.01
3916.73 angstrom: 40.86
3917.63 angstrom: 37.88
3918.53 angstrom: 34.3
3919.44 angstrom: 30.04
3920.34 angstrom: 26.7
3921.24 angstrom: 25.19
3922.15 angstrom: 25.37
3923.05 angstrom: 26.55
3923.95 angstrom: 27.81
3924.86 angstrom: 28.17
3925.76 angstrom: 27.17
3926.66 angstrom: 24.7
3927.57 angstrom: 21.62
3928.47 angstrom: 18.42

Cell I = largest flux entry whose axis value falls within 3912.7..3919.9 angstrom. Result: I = 46.06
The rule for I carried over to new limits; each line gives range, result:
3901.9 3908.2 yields 38.37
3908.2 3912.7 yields 46.59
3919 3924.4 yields 30.04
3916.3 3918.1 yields 40.86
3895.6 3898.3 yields 37.11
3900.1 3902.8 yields 35.08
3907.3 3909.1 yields 42.44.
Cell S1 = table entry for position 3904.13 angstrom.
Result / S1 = 30.05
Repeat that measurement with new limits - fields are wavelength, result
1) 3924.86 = 28.17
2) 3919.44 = 30.04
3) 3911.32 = 46.26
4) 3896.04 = 36.65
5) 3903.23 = 31.97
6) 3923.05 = 26.55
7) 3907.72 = 38.37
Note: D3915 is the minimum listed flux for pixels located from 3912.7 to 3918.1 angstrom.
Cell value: 37.88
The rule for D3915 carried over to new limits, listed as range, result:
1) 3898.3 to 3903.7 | 31.97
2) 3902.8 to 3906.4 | 28.8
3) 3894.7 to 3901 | 34.39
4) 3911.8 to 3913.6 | 46.06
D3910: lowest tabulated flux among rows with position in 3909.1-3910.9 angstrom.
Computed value 44.62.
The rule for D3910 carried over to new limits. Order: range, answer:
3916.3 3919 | 34.3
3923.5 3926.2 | 27.17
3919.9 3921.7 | 25.19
